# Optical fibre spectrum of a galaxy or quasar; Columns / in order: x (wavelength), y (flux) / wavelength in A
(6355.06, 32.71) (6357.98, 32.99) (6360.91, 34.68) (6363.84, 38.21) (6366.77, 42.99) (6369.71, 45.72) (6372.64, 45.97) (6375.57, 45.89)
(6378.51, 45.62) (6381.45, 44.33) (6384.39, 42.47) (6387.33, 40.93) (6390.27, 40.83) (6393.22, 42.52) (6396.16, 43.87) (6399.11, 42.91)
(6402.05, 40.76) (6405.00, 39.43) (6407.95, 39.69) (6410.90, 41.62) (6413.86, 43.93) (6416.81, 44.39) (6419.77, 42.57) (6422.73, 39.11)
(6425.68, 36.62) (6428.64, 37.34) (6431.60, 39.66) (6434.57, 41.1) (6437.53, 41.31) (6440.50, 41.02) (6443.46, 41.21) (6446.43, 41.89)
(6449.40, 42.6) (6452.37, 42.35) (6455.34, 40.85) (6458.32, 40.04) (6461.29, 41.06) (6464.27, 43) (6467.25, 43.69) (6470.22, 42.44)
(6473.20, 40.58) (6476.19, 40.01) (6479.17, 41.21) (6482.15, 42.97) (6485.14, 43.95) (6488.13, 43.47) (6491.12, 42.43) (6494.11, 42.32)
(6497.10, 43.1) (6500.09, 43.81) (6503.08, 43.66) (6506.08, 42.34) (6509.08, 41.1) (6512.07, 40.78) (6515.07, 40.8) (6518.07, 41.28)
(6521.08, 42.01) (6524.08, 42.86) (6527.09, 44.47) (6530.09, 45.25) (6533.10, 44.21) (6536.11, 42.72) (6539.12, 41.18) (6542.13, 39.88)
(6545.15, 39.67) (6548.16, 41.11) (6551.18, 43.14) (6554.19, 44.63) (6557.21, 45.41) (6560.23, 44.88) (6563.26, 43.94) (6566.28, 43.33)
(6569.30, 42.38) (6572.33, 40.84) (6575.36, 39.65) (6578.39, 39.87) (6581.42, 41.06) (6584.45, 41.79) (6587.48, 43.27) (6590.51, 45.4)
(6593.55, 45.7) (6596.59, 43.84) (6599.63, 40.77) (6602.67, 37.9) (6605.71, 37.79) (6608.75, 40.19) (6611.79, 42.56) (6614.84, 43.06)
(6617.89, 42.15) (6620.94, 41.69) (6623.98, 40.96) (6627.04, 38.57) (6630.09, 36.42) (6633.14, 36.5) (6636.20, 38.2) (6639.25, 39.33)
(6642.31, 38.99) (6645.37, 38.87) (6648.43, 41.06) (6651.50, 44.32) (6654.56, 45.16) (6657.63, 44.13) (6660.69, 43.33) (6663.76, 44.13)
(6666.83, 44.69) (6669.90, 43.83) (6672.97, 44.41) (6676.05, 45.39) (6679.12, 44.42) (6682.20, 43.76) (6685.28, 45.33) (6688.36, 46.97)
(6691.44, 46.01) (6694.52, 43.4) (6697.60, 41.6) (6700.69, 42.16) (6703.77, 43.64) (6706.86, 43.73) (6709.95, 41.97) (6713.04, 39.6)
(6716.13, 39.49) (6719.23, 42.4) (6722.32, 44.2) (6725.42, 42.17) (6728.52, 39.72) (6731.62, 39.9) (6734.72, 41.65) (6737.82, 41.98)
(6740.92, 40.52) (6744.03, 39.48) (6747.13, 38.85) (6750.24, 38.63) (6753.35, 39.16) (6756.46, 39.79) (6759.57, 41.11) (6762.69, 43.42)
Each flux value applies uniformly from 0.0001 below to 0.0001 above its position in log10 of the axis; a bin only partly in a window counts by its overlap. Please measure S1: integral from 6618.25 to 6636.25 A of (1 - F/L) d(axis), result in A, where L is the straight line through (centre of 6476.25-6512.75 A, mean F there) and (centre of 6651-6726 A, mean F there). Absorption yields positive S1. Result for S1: 1.78 A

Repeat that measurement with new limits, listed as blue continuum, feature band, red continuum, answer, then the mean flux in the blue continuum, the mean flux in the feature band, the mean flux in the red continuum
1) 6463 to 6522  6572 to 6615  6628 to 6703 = 0.9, 42.2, 41.6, 42.6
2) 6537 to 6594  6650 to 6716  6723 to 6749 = -4.2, 42.4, 43.8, 40.6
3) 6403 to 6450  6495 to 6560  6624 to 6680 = -2.2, 40.8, 42.6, 41.7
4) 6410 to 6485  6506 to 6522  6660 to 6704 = 0.3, 41.3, 41.3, 44.2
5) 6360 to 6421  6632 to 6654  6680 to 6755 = 1.1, 42.4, 39.9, 41.9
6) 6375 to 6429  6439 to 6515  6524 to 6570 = 0.8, 41.9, 42.1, 43.1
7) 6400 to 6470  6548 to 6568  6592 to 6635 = -1.6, 41.1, 43.9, 40.6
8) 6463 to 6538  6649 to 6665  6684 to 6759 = -0.8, 42.6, 44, 41.7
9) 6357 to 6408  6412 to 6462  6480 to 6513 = 1.5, 41.8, 41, 42.7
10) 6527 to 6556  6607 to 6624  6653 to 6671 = 0.7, 42.6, 41.8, 44.2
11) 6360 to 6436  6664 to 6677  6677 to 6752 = -0.7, 41.7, 44.5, 42.2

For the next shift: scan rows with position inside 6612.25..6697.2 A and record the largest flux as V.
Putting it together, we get 46.97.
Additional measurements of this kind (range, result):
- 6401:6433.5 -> 44.39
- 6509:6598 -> 45.7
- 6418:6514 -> 43.95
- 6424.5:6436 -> 41.1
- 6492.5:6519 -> 43.81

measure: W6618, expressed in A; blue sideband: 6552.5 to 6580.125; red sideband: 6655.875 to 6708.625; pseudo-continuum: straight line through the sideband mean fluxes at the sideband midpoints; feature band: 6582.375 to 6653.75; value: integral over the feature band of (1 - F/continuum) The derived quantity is 4.1 A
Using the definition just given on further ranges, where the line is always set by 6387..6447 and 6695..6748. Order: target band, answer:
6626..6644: 1.5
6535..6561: -0.8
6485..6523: -1.1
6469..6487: -0.3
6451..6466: -0.1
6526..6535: -0.7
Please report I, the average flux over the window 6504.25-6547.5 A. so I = 42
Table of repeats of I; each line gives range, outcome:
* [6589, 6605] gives 42.4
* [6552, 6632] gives 41.8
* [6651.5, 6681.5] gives 44.4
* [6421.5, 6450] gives 40.1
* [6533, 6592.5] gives 42.4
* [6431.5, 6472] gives 41.6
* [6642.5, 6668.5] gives 43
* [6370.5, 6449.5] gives 41.9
